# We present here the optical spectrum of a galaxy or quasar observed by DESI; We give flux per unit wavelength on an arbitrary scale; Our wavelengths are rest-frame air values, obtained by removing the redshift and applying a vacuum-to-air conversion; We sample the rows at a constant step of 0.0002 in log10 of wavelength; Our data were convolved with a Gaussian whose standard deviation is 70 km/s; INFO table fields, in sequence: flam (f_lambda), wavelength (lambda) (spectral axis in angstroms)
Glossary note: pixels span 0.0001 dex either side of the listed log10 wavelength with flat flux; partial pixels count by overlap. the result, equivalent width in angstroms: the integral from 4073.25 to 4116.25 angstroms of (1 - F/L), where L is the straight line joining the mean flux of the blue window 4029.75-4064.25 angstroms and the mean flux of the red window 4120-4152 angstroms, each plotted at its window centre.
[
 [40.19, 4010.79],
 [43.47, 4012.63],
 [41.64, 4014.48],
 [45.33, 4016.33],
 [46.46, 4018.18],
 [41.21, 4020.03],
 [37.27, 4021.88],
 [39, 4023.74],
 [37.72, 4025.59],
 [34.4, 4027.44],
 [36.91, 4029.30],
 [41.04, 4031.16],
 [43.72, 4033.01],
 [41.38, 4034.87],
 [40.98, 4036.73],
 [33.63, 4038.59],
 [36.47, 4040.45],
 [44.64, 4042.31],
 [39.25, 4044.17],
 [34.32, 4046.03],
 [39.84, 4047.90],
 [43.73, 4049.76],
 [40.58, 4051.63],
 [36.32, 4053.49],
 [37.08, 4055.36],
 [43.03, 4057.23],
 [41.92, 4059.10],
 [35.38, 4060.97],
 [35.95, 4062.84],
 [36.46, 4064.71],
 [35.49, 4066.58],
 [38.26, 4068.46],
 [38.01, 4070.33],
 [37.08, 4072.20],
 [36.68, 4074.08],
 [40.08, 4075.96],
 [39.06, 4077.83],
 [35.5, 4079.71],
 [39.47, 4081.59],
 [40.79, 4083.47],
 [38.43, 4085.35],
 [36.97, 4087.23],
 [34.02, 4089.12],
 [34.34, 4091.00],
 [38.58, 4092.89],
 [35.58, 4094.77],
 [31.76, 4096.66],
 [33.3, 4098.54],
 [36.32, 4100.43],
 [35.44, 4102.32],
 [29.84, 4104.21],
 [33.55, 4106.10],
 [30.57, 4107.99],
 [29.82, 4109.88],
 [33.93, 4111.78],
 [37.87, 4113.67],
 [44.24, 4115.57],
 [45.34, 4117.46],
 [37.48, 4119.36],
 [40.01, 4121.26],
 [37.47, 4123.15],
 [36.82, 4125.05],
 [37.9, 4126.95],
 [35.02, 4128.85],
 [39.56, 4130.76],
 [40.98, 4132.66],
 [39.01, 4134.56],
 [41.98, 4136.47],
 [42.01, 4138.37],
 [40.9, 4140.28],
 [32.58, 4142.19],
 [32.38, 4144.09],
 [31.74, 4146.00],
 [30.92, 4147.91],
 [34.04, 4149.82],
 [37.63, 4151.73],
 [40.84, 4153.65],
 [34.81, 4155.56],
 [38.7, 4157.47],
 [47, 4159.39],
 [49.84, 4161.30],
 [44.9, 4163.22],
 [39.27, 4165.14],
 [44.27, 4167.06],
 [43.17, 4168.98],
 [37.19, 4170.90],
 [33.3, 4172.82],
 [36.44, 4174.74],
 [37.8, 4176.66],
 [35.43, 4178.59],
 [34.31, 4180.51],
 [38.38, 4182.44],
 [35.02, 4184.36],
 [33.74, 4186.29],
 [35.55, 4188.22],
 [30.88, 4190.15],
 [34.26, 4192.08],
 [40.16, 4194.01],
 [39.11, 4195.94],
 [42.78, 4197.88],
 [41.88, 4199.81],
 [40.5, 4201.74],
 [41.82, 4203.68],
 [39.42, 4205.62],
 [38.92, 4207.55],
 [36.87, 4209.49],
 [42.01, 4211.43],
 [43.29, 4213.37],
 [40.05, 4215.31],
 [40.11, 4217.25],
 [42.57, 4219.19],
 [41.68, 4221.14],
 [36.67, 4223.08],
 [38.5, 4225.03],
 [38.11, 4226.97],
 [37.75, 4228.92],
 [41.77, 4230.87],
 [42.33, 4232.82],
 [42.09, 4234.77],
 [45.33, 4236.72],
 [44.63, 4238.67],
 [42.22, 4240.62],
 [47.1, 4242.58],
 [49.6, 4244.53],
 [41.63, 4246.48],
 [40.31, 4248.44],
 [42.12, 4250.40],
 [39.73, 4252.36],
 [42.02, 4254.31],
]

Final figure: 2.6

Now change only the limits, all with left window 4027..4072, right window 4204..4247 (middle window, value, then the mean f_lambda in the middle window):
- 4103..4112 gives 1.9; 31.5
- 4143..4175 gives 1.4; 38.6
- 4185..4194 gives 1.4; 34.3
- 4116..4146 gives 1.1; 38.5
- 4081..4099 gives 1.4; 36.3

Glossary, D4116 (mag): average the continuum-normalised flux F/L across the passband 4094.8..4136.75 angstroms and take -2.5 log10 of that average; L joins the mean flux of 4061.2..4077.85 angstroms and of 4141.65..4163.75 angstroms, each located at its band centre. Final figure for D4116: 0.03 mag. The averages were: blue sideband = 37.3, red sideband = 37.9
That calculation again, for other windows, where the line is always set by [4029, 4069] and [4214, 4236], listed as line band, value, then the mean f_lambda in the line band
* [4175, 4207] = 0.07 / 37.6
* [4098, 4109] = 0.19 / 33.1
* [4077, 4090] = 0.04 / 37.7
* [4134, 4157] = 0.09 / 36.6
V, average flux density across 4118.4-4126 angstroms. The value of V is 38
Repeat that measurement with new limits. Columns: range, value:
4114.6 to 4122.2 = 41.7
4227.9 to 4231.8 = 39.7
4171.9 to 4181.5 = 35.5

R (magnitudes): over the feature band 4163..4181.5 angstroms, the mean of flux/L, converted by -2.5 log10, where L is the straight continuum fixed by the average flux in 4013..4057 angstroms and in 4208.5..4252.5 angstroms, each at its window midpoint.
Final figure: 0.07 mag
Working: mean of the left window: 39.8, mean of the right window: 41.6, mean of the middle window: 38.3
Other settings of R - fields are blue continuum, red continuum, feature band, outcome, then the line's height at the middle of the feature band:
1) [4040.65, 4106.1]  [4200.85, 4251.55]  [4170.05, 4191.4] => 0.14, 40.2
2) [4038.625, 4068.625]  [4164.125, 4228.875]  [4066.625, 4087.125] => 0.01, 38.5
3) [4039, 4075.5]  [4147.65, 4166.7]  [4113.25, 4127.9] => 0.00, 39.6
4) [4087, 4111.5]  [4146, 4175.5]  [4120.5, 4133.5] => -0.06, 36.2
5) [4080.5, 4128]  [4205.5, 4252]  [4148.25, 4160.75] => -0.01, 38.4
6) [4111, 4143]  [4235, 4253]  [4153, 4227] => 0.06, 41.5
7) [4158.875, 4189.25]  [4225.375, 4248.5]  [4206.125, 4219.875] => 0.02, 41.3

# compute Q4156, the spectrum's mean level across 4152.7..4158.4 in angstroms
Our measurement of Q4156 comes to 38.2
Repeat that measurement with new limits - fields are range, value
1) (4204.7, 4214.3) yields 40.1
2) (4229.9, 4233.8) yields 42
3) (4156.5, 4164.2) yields 45.1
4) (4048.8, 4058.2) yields 40.2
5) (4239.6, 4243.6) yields 44.7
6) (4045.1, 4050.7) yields 39.3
